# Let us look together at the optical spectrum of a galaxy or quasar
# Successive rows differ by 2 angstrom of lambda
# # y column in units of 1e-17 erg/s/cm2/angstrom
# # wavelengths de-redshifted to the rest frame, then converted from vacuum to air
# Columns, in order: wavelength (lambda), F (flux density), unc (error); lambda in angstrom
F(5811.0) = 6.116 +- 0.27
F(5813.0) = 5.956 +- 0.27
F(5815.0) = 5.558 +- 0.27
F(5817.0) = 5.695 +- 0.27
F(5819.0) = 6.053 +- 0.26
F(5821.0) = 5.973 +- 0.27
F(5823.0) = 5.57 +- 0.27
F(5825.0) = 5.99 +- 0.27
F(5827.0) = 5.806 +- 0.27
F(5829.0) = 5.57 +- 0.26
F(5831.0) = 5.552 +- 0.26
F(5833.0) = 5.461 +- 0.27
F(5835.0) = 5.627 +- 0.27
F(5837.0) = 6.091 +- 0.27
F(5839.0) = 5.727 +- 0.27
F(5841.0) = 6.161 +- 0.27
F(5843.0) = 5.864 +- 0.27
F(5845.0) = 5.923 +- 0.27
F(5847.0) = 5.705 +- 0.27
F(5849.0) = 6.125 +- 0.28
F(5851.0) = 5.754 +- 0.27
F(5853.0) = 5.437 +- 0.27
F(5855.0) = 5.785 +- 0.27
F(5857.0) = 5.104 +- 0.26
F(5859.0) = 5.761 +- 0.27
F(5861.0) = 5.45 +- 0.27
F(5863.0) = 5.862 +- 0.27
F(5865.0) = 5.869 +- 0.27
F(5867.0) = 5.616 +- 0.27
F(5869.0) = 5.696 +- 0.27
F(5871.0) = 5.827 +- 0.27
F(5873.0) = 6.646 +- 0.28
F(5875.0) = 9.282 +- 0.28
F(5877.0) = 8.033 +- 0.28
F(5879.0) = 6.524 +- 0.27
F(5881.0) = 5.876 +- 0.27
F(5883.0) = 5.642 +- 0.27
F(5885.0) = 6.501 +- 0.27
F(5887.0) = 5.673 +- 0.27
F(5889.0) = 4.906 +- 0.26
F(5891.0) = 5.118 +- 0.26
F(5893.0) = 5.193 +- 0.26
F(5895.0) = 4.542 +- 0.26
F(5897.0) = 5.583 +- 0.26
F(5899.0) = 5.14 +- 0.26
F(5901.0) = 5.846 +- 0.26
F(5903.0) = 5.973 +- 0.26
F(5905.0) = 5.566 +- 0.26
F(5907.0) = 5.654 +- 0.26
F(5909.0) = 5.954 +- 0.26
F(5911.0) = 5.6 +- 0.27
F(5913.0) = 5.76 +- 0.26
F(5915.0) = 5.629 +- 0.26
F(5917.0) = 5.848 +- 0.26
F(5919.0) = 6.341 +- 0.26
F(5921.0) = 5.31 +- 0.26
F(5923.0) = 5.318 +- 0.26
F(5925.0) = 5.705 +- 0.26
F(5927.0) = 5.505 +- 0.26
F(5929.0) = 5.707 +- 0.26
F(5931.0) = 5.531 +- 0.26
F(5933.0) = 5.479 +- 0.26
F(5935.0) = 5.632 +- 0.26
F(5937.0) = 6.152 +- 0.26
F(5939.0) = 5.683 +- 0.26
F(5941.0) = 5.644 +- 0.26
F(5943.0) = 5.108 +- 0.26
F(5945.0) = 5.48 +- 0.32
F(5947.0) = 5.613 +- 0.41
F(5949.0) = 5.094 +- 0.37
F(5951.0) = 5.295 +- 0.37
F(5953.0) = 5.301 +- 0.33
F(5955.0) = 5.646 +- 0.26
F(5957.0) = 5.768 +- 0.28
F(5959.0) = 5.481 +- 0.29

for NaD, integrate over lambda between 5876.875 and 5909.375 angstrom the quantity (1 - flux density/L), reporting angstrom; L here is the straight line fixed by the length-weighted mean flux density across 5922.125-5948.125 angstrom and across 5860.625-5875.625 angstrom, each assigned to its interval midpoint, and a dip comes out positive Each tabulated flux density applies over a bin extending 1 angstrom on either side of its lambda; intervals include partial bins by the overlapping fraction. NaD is 1.7 angstrom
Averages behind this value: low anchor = 6.24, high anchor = 5.58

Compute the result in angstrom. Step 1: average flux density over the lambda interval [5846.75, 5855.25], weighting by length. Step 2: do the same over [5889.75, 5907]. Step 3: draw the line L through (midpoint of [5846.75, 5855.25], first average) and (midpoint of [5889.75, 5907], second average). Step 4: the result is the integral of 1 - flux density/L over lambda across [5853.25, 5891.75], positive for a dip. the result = -3.2 angstrom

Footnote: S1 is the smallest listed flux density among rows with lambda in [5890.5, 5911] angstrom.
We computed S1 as 4.542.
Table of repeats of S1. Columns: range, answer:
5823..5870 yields 5.104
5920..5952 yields 5.094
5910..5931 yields 5.31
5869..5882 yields 5.696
